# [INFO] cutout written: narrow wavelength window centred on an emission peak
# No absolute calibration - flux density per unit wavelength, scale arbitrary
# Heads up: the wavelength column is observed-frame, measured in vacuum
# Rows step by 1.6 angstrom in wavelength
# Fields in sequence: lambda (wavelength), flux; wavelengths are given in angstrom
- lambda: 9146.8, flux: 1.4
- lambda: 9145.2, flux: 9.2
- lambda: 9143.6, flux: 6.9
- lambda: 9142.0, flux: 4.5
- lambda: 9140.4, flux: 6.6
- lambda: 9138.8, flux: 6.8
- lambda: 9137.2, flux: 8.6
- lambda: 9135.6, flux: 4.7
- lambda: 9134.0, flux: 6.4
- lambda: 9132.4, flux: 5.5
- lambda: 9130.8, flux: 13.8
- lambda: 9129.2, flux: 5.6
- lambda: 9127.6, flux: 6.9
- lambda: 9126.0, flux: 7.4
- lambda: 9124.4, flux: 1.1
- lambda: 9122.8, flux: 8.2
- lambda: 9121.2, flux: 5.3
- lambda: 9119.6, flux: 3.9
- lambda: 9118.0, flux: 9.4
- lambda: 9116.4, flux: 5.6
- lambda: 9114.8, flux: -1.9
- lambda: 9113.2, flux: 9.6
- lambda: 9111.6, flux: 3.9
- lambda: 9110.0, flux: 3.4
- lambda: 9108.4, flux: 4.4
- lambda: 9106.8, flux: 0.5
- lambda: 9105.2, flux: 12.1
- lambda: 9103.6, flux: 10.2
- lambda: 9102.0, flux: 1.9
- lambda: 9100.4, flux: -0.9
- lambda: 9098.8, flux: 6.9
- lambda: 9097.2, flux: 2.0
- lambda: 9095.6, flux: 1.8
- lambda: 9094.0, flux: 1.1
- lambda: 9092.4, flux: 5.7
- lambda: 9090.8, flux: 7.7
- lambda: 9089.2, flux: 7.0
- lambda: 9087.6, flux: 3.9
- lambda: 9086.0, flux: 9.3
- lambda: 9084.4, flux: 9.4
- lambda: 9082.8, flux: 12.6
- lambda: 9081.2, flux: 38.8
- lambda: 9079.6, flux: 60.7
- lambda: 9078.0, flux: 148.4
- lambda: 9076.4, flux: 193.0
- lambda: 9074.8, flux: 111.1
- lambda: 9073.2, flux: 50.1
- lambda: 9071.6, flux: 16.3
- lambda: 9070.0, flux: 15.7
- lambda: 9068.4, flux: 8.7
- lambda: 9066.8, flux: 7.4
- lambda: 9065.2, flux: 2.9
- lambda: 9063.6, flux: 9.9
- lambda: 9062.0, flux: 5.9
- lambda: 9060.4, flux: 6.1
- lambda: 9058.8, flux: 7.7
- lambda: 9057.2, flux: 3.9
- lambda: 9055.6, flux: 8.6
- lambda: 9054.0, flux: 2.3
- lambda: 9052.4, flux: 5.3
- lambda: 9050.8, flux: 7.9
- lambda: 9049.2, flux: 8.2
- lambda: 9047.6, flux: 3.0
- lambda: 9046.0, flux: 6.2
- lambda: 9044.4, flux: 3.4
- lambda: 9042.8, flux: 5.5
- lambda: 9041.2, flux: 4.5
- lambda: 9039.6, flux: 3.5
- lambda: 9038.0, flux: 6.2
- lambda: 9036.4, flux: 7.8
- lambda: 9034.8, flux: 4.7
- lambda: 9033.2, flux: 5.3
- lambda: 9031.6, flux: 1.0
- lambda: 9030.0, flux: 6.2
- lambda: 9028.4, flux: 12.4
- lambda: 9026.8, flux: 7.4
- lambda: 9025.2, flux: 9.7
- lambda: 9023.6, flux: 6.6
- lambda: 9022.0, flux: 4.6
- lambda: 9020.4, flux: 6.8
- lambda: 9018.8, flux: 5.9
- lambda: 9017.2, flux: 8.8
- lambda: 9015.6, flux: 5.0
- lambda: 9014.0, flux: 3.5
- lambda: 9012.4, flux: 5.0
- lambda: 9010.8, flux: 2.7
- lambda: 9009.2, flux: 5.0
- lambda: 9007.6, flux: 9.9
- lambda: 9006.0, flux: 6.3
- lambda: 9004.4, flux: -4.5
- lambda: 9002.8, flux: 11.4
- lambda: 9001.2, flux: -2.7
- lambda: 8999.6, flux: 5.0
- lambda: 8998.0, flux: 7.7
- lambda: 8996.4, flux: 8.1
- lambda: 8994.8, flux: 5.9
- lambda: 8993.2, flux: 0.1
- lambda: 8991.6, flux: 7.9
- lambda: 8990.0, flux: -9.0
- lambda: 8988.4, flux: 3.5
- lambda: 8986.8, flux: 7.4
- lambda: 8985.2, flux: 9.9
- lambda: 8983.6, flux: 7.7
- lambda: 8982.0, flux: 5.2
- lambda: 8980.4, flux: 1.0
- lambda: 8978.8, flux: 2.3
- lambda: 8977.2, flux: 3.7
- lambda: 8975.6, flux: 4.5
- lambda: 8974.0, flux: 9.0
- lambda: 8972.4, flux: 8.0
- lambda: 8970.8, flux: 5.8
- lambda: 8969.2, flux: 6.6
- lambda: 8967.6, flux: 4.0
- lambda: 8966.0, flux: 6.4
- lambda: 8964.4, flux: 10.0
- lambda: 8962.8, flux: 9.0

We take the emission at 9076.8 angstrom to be H-beta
